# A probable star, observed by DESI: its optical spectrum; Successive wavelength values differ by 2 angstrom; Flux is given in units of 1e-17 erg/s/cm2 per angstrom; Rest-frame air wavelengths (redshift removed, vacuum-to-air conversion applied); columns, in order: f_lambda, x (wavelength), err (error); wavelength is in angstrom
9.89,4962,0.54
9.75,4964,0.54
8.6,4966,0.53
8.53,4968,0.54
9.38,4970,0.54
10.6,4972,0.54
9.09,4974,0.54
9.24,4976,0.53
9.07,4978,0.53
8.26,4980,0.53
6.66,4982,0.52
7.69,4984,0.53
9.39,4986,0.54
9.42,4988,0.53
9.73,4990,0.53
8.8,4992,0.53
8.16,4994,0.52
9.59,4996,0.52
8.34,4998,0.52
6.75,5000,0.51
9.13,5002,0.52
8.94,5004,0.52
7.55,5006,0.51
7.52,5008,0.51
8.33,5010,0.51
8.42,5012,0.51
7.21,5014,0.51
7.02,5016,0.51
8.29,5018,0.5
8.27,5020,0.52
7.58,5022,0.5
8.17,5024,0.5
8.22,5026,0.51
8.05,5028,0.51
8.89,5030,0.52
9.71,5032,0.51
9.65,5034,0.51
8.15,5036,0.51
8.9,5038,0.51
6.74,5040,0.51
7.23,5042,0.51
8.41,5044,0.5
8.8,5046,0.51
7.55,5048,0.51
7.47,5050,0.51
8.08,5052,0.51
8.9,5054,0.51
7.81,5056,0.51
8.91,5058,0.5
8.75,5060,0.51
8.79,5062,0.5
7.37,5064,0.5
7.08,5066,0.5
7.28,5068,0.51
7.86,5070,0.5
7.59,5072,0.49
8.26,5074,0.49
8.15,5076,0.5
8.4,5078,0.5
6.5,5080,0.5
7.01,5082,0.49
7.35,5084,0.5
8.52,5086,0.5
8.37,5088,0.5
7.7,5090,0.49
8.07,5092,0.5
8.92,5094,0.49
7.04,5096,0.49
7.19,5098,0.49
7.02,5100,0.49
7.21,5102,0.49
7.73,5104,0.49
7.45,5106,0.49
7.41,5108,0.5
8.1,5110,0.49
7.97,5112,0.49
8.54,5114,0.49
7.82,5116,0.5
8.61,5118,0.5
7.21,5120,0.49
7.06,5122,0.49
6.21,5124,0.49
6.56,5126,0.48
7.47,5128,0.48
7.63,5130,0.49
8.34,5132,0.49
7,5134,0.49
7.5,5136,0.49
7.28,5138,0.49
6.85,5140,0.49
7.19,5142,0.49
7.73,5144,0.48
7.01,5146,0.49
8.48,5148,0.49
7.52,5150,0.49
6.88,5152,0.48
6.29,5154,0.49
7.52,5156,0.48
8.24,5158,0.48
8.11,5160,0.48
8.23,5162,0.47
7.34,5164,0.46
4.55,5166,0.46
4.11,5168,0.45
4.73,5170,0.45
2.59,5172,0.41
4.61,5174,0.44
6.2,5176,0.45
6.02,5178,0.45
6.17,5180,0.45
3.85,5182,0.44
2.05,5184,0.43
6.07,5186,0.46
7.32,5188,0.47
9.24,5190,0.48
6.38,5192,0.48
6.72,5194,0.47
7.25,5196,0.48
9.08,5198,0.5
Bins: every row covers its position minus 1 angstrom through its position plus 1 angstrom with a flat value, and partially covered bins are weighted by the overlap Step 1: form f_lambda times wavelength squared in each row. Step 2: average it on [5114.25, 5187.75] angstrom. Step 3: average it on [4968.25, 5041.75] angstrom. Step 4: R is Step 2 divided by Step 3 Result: 0.83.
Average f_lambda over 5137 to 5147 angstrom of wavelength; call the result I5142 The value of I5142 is 7.21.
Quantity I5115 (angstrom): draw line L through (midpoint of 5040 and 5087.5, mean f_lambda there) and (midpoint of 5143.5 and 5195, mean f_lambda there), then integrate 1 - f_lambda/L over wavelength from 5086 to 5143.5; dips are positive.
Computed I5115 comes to -3.6 angstrom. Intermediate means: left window 7.9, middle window 7.57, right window 6.29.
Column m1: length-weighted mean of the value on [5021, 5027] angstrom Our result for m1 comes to 7.99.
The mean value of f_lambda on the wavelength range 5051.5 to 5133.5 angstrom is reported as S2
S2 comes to 7.76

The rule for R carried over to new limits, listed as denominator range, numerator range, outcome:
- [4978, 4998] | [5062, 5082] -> 0.91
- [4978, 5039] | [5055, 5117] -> 0.96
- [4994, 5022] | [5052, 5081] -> 1.01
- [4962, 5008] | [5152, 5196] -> 0.75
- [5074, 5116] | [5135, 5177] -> 0.87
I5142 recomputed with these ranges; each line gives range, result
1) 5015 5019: 7.65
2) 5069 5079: 8.05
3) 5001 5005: 9.04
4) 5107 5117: 7.97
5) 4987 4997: 9.14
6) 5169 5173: 3.66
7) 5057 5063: 8.82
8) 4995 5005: 8.55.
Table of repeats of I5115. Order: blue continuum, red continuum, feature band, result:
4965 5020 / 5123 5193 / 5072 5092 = -1.0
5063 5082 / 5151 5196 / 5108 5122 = -2.0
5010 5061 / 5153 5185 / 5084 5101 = -1.7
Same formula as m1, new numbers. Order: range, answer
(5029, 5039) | 9.06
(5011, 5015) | 7.81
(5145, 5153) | 7.47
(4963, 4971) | 9.06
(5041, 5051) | 7.89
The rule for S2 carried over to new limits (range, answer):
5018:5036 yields 8.53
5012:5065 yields 8.19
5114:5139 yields 7.44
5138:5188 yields 6.23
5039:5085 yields 7.84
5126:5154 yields 7.38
